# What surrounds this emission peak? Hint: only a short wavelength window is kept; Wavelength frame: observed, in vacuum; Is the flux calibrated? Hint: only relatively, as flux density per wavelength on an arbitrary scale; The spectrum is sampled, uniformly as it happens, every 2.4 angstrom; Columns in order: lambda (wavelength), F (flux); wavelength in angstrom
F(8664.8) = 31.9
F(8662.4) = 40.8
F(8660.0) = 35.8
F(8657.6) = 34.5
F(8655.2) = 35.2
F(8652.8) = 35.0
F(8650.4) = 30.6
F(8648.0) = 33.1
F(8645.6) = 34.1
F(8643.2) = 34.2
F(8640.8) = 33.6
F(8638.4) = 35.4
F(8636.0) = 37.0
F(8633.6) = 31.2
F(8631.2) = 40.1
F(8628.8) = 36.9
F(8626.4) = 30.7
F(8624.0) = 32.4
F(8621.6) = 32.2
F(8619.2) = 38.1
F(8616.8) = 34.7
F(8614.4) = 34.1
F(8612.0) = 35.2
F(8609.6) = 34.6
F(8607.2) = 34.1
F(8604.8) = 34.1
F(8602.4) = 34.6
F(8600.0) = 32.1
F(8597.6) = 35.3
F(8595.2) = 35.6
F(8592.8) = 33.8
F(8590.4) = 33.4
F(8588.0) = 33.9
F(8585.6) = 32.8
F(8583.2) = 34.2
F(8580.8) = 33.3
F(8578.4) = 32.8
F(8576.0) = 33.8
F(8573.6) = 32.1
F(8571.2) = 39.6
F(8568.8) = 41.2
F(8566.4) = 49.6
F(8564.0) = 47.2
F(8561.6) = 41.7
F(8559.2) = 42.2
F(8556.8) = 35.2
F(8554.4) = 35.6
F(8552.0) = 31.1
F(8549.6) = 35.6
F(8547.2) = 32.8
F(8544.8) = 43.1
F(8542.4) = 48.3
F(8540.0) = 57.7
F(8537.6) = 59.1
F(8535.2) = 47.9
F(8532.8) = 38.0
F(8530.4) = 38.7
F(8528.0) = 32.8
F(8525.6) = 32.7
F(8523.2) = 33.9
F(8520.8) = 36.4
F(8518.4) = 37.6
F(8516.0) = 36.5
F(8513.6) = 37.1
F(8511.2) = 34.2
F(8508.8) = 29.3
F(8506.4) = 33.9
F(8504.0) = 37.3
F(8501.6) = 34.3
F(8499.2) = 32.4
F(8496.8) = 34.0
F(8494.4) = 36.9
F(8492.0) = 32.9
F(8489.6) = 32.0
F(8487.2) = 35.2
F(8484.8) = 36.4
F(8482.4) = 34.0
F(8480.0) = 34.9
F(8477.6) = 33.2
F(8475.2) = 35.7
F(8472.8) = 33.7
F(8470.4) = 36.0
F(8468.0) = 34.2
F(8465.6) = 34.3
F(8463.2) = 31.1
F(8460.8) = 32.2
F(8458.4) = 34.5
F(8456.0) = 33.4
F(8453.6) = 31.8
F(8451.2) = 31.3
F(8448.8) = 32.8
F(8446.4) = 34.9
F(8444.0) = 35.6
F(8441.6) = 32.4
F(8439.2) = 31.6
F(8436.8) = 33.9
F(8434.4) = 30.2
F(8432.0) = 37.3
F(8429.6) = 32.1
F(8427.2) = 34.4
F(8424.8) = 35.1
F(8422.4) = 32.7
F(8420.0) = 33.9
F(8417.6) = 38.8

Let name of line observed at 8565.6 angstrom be [N II]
